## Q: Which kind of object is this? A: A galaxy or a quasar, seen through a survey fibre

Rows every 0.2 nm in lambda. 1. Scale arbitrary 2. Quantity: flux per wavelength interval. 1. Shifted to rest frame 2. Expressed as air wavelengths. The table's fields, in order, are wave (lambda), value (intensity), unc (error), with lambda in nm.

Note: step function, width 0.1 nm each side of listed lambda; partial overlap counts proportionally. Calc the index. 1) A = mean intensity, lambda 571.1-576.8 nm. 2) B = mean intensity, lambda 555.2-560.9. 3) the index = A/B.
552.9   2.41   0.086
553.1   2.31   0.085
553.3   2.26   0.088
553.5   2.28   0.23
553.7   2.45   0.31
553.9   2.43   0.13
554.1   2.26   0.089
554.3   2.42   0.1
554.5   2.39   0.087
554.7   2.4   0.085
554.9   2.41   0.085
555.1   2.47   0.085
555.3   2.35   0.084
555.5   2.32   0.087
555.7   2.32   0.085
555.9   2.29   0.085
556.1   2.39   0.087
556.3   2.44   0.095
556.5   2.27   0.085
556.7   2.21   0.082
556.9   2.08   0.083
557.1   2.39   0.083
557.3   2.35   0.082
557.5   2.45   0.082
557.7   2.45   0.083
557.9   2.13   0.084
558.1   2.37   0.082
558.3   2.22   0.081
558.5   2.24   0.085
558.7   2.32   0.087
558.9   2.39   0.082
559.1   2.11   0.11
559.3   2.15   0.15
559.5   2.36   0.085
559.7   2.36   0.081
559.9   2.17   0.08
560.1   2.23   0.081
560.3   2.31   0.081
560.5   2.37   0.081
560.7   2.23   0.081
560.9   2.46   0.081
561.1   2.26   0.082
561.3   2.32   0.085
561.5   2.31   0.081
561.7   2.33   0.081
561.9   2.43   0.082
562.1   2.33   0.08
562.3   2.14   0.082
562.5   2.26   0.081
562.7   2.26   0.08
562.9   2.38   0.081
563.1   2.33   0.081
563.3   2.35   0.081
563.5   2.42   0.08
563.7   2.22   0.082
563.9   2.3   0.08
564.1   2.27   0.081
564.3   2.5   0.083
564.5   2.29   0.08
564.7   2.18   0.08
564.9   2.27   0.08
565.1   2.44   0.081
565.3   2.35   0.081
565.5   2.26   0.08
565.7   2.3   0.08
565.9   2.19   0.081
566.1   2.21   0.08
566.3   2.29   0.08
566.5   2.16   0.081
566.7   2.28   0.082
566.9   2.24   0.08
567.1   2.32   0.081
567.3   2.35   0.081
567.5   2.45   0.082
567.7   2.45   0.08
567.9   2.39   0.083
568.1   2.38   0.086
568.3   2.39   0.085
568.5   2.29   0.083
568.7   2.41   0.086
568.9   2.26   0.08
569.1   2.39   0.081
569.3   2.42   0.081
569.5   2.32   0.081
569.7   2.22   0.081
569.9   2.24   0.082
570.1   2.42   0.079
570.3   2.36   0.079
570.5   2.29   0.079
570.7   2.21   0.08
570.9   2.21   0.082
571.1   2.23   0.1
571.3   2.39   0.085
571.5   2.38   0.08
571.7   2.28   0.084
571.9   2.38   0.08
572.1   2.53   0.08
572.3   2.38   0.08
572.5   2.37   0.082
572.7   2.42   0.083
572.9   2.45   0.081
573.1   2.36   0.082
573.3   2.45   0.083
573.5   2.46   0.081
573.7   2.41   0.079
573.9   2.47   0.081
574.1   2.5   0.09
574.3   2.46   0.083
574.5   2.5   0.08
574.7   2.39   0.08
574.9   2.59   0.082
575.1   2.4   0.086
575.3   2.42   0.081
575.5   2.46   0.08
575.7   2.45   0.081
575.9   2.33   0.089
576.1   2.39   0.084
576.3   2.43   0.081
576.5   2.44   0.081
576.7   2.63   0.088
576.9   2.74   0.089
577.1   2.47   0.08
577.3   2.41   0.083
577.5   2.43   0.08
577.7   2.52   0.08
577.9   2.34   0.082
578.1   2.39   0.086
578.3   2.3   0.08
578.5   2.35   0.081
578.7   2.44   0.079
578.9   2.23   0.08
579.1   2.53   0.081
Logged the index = 1.1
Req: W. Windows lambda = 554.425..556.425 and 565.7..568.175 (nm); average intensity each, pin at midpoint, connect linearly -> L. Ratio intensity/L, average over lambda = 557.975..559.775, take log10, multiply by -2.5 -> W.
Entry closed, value 0.04 mag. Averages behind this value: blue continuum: 2.38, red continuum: 2.31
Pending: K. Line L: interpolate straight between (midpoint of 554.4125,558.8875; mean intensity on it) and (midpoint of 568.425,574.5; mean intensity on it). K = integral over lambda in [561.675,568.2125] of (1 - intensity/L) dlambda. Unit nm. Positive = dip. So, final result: 0.108 nm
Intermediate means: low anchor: 2.33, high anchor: 2.37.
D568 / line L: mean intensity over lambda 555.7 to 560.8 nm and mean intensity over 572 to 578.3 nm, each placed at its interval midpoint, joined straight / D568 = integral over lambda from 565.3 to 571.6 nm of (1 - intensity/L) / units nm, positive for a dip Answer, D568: 0.193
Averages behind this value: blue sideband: 2.29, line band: 2.31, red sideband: 2.45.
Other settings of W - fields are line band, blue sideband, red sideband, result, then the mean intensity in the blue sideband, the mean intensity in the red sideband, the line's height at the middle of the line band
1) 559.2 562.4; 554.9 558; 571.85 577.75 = 0.029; 2.33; 2.45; 2.36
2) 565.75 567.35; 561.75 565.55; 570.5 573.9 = 0.038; 2.32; 2.37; 2.33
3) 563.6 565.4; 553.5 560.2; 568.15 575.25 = 0.017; 2.32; 2.38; 2.35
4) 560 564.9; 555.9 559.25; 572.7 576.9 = 0.015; 2.3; 2.46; 2.34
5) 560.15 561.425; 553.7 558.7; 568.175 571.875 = 0.005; 2.34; 2.32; 2.33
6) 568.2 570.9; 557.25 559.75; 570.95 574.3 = 0.027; 2.3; 2.4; 2.38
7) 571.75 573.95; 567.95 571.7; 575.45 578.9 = -0.024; 2.32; 2.44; 2.37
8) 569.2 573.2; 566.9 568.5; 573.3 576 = 0.032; 2.37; 2.45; 2.41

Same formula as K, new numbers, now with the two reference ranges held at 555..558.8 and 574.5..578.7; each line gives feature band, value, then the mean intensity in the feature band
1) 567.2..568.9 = 0.007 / 2.38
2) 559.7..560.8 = 0.033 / 2.27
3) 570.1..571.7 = 0.071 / 2.3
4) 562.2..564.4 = 0.045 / 2.31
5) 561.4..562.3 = 0.009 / 2.33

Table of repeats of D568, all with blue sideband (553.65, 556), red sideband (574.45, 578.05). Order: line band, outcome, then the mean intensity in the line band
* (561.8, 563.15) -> 0.06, 2.3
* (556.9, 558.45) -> 0.04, 2.32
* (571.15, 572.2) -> 0.03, 2.38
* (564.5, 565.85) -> 0.07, 2.3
